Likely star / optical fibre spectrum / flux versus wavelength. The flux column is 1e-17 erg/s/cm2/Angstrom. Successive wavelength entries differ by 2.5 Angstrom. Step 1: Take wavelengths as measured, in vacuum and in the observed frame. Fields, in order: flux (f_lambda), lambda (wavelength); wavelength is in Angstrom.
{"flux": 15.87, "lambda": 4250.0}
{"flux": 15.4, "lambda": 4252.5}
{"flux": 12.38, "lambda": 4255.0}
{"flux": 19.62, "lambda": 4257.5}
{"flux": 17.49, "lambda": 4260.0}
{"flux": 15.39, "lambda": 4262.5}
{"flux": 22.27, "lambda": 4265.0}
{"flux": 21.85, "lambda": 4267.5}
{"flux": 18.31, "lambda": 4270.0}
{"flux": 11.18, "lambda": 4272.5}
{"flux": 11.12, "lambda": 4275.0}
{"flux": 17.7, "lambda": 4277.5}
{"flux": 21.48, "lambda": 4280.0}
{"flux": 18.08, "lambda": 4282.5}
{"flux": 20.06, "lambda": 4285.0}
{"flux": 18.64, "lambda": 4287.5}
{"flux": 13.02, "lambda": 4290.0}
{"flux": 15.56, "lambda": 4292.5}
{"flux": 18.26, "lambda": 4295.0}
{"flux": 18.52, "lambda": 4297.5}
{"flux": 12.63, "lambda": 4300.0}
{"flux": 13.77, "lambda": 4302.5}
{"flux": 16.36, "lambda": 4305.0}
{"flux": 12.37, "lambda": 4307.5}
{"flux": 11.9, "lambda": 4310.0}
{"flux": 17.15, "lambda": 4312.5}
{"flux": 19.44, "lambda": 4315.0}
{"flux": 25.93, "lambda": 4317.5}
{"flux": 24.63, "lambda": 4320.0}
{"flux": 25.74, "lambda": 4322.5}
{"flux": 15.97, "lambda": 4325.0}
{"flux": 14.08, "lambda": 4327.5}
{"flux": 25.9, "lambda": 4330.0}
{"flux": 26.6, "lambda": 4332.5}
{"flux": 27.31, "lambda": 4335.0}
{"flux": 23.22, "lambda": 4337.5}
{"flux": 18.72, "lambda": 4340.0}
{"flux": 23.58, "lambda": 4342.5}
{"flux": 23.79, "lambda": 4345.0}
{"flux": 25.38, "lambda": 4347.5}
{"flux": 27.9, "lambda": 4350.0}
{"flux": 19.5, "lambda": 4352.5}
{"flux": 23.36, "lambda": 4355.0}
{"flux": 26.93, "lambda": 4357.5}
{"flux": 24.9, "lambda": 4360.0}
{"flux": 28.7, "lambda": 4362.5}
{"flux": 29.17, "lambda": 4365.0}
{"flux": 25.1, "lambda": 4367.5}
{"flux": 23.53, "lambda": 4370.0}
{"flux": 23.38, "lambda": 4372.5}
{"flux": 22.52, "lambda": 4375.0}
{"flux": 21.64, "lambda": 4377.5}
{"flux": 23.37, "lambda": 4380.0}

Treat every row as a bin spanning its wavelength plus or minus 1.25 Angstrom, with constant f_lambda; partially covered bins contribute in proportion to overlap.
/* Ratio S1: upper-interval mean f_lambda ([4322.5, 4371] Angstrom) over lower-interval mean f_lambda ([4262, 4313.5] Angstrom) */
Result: 1.5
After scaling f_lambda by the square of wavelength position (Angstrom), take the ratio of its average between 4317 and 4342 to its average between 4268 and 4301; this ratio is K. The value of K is 1.39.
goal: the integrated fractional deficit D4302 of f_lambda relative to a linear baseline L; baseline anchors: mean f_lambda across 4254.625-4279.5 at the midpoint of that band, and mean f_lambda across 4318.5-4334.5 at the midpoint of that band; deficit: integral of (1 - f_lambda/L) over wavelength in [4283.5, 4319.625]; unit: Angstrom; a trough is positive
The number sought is 5.9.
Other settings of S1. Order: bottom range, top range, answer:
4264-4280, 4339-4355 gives 1.34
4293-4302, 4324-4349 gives 1.40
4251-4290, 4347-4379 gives 1.43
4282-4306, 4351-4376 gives 1.51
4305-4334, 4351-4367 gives 1.28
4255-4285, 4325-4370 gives 1.37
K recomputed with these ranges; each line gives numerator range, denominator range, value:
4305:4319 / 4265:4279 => 1.06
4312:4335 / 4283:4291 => 1.29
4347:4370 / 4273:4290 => 1.54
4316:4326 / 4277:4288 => 1.22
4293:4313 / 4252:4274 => 0.90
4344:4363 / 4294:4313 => 1.70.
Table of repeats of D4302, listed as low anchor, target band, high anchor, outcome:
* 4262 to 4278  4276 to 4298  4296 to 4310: -3.03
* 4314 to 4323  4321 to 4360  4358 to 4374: 2.42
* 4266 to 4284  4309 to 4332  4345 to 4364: 1.52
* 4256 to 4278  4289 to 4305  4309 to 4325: 3.15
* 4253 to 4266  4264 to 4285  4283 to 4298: -0.69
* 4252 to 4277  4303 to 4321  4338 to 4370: 2.56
